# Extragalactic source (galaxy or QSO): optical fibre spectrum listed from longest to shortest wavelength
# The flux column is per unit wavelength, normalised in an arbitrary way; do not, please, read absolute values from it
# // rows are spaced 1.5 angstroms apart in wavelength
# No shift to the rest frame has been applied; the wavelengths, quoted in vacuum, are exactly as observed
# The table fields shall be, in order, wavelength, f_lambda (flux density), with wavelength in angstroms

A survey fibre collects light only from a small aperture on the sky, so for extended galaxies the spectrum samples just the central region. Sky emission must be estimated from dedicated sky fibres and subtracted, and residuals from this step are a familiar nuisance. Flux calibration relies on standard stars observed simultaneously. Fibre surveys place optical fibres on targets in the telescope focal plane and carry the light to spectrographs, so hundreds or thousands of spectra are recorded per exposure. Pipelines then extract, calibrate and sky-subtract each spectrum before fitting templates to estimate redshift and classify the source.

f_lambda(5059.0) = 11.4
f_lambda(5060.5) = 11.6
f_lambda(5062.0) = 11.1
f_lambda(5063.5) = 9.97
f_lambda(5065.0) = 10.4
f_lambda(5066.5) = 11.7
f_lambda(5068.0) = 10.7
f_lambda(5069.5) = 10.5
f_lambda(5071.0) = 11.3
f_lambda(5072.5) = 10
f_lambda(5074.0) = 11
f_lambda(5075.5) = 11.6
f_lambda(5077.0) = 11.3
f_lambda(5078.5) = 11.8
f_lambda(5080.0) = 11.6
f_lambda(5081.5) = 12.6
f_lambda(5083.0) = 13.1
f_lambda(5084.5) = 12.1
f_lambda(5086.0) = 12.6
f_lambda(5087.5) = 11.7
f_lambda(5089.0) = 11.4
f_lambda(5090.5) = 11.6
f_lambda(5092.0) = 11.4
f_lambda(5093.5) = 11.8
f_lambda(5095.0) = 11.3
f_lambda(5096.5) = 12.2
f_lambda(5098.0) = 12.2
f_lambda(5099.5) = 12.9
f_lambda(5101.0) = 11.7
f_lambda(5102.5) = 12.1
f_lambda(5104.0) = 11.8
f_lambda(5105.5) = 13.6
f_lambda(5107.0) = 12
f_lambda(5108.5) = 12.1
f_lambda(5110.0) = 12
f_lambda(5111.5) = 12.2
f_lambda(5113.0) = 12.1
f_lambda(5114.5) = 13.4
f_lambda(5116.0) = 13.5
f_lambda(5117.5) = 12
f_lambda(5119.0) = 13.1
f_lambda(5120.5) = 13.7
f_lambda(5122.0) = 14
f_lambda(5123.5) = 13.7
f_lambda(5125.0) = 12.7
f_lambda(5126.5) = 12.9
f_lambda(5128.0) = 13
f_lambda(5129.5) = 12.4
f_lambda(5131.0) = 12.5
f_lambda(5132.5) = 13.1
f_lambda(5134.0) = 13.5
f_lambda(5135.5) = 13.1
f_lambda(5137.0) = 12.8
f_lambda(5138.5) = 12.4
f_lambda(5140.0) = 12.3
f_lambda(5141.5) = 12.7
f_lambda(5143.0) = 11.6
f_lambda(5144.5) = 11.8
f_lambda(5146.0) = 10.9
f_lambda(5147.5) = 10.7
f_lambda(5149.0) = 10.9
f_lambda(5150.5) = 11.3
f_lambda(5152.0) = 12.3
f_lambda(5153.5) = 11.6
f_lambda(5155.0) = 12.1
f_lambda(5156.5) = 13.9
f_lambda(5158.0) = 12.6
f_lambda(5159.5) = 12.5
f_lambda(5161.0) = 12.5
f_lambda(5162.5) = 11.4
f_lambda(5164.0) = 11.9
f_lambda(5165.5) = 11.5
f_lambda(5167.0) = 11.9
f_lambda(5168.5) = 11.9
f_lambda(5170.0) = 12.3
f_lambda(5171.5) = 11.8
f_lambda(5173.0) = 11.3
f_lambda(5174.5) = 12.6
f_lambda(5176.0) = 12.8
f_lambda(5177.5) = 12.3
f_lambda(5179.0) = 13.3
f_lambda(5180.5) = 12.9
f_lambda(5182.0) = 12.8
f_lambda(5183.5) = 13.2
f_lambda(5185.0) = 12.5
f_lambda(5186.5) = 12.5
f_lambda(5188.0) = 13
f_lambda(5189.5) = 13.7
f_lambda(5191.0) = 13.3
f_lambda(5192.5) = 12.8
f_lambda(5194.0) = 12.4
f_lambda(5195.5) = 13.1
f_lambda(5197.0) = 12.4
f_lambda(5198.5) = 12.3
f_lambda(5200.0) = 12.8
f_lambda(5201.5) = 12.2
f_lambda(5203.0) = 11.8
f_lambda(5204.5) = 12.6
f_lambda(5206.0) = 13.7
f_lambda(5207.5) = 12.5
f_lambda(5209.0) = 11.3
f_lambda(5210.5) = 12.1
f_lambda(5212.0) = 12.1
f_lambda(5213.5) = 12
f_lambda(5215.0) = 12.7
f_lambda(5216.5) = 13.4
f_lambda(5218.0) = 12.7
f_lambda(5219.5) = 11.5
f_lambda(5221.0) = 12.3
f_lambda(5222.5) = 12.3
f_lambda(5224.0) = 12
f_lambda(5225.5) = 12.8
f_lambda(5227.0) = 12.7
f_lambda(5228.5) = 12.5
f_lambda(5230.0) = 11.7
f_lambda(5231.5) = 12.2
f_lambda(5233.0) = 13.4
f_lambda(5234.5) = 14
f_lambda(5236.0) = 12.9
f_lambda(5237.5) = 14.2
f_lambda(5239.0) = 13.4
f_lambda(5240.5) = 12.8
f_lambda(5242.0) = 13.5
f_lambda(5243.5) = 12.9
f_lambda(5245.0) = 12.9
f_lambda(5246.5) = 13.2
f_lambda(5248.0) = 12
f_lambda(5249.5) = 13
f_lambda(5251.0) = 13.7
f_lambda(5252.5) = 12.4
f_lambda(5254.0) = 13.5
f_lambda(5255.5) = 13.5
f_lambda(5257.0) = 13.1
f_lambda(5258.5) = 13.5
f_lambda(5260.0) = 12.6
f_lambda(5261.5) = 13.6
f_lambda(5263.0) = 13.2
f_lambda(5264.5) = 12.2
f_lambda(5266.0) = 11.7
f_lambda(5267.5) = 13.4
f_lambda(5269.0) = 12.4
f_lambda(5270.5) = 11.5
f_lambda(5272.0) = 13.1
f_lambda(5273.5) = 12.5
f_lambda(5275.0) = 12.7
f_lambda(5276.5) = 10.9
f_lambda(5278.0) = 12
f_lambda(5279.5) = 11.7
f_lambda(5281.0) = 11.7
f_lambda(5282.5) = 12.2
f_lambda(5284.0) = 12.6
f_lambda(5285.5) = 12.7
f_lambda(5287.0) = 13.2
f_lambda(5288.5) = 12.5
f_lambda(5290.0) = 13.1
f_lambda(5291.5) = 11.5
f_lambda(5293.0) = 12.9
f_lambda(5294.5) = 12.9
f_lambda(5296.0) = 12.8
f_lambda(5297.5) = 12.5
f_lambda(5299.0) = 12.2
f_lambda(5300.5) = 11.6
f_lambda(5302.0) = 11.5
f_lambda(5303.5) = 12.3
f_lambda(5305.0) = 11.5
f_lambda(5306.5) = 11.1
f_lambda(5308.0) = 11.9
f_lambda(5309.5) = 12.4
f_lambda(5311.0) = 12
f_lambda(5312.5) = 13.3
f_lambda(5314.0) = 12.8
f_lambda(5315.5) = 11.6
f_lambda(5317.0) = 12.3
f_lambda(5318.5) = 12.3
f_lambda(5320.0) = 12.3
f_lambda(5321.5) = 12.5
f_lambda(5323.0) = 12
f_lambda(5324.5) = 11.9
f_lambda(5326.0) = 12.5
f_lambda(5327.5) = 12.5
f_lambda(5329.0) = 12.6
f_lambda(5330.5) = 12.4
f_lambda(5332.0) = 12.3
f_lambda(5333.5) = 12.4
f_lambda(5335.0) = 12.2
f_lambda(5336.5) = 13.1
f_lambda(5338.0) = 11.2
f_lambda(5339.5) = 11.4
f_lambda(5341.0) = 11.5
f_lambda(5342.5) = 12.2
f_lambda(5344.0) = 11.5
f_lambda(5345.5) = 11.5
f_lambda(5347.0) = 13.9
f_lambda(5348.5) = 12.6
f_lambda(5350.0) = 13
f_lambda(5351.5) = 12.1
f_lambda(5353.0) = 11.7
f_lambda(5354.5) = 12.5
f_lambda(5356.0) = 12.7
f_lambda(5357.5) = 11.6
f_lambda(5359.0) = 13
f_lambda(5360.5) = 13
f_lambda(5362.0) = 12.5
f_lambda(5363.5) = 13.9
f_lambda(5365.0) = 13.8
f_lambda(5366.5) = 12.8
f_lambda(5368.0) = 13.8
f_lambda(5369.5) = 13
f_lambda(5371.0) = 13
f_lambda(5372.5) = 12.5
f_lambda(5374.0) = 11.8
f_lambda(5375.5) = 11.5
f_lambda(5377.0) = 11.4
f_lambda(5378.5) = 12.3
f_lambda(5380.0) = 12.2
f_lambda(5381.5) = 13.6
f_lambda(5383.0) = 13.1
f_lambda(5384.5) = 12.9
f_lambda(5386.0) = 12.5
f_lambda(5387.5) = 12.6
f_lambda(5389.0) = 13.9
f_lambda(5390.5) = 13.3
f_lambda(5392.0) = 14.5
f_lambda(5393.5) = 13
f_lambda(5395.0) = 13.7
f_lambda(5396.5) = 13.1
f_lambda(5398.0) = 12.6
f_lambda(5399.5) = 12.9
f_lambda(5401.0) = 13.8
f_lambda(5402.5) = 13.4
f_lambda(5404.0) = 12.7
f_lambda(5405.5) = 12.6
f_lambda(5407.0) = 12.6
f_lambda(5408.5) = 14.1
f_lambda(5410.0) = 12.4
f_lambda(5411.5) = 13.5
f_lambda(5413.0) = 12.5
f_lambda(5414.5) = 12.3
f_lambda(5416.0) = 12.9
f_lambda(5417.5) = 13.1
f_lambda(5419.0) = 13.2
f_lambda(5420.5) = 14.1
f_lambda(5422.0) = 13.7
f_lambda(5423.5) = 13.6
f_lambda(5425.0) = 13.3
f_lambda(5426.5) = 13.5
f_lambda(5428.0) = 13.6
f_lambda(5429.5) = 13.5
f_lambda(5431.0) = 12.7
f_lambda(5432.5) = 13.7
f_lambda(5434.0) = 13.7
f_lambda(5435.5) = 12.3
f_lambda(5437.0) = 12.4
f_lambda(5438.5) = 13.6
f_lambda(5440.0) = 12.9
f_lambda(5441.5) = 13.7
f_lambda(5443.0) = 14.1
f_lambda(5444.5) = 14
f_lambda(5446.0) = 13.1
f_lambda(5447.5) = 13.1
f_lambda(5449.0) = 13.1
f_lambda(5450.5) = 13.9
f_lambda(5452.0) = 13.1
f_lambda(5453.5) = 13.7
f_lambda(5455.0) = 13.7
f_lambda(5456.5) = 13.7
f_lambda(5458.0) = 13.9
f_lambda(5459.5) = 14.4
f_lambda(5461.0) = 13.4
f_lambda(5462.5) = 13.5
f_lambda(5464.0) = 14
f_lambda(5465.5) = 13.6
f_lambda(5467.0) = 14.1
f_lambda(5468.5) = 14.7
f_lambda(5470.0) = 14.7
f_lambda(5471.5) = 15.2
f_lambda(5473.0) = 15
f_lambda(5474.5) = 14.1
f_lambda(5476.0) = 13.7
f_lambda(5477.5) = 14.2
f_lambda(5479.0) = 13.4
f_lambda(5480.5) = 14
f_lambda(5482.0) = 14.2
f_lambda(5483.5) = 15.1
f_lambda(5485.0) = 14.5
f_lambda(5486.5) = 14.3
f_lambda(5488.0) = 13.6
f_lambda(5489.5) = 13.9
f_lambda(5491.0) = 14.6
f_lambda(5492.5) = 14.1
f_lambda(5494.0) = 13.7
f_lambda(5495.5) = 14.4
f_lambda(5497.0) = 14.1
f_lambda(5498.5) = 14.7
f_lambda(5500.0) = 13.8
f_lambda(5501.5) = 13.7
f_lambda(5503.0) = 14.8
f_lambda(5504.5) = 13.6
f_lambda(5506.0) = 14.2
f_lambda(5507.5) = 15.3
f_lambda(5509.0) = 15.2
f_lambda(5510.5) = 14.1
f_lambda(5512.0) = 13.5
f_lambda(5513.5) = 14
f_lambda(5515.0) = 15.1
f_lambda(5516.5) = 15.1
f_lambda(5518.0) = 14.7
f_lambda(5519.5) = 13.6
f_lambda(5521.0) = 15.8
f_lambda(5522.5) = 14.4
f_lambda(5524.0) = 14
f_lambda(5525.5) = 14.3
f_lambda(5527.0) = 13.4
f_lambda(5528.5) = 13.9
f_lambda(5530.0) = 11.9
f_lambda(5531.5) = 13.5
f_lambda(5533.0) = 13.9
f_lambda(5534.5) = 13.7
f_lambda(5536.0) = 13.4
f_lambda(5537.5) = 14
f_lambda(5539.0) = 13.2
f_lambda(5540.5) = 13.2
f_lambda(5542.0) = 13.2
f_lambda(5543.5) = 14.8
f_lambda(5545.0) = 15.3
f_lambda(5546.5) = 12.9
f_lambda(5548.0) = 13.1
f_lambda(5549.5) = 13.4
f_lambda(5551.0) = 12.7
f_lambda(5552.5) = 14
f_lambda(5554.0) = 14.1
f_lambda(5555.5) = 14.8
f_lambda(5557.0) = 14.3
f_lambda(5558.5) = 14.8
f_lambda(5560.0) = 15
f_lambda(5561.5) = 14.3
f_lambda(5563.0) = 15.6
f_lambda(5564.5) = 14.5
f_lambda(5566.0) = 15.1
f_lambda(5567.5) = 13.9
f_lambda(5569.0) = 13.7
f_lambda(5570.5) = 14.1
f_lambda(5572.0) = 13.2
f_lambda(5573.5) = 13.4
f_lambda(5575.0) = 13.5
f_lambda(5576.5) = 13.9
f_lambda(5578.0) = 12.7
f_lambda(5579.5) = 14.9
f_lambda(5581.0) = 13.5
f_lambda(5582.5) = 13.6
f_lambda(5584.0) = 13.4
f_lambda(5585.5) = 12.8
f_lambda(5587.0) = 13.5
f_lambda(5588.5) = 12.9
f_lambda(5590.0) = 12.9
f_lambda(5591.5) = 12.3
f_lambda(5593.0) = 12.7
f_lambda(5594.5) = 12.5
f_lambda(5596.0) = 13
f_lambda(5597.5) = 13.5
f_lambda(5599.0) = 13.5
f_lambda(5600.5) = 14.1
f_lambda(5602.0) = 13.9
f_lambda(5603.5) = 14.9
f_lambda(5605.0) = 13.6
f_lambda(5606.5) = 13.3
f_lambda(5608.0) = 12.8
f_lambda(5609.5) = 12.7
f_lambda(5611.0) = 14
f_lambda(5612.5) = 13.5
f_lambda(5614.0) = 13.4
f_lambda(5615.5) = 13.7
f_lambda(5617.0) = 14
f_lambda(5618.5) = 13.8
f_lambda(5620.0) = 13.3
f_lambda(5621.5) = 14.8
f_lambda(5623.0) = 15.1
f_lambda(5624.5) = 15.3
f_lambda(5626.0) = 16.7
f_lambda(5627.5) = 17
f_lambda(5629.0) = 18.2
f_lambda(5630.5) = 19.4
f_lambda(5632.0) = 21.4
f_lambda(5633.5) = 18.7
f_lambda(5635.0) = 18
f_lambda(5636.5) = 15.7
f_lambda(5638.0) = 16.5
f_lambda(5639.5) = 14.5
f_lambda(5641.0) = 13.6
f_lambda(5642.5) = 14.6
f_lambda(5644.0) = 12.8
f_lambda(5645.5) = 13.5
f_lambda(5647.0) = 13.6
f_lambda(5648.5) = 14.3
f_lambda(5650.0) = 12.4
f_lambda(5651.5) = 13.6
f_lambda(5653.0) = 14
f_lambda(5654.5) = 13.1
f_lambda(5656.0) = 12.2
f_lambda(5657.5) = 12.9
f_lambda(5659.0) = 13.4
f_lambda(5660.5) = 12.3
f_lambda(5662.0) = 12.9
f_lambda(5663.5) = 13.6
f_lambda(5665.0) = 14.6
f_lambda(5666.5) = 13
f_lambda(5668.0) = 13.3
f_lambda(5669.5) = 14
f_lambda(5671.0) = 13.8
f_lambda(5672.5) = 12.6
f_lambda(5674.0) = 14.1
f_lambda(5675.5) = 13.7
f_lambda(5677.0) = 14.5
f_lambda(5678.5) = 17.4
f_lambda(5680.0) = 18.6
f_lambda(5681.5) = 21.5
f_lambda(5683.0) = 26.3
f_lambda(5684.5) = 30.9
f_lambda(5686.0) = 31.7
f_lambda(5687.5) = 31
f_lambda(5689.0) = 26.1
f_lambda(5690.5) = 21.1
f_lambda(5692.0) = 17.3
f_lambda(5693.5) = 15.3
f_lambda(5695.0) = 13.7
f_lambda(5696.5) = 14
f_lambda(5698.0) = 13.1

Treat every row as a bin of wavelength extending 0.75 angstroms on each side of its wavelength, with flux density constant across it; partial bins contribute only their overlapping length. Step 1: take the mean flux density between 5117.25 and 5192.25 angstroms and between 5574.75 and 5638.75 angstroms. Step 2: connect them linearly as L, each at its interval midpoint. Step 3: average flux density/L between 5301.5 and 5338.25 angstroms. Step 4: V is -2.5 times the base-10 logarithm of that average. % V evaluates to 0.09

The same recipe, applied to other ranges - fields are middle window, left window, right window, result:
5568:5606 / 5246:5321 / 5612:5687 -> 0.13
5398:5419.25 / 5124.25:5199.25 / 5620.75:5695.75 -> 0.12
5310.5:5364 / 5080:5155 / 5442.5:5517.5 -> 0.09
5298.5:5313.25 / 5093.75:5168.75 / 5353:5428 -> 0.07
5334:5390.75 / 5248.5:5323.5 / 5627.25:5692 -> 0.07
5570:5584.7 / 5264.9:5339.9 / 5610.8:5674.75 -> 0.04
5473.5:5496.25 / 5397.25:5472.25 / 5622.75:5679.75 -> -0.03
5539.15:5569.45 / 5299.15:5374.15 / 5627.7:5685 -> 0.03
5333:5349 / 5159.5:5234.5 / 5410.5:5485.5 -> 0.09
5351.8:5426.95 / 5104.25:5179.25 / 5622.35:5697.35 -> 0.11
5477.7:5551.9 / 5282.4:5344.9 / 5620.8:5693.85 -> 0.06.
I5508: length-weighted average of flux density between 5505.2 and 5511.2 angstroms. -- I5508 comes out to 14.7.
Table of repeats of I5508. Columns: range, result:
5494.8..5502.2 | 14.1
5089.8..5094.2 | 11.6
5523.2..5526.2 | 14.2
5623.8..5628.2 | 16.3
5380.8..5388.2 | 12.9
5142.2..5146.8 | 11.4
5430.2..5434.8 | 13.4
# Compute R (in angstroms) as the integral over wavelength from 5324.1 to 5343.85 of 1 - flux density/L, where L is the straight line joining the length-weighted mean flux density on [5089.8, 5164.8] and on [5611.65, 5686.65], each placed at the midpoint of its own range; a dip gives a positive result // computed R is 2.2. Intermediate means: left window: 12.4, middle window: 12.2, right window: 15.7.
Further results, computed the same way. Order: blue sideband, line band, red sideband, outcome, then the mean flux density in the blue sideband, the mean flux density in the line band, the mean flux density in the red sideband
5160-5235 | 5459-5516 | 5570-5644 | -1.61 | 12.5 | 14.2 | 14.4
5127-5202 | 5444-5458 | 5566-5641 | 0.21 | 12.4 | 13.5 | 14.4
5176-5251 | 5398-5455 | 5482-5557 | 1.67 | 12.7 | 13.3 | 14.1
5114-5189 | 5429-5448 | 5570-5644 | 0.55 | 12.5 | 13.3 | 14.4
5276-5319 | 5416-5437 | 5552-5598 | -0.65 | 12.2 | 13.3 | 13.8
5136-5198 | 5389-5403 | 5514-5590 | -0.14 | 12.3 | 13.4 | 13.9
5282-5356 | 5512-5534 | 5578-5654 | -0.60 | 12.3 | 14.1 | 14.4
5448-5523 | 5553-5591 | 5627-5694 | 3.72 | 14.2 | 13.9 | 16.7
